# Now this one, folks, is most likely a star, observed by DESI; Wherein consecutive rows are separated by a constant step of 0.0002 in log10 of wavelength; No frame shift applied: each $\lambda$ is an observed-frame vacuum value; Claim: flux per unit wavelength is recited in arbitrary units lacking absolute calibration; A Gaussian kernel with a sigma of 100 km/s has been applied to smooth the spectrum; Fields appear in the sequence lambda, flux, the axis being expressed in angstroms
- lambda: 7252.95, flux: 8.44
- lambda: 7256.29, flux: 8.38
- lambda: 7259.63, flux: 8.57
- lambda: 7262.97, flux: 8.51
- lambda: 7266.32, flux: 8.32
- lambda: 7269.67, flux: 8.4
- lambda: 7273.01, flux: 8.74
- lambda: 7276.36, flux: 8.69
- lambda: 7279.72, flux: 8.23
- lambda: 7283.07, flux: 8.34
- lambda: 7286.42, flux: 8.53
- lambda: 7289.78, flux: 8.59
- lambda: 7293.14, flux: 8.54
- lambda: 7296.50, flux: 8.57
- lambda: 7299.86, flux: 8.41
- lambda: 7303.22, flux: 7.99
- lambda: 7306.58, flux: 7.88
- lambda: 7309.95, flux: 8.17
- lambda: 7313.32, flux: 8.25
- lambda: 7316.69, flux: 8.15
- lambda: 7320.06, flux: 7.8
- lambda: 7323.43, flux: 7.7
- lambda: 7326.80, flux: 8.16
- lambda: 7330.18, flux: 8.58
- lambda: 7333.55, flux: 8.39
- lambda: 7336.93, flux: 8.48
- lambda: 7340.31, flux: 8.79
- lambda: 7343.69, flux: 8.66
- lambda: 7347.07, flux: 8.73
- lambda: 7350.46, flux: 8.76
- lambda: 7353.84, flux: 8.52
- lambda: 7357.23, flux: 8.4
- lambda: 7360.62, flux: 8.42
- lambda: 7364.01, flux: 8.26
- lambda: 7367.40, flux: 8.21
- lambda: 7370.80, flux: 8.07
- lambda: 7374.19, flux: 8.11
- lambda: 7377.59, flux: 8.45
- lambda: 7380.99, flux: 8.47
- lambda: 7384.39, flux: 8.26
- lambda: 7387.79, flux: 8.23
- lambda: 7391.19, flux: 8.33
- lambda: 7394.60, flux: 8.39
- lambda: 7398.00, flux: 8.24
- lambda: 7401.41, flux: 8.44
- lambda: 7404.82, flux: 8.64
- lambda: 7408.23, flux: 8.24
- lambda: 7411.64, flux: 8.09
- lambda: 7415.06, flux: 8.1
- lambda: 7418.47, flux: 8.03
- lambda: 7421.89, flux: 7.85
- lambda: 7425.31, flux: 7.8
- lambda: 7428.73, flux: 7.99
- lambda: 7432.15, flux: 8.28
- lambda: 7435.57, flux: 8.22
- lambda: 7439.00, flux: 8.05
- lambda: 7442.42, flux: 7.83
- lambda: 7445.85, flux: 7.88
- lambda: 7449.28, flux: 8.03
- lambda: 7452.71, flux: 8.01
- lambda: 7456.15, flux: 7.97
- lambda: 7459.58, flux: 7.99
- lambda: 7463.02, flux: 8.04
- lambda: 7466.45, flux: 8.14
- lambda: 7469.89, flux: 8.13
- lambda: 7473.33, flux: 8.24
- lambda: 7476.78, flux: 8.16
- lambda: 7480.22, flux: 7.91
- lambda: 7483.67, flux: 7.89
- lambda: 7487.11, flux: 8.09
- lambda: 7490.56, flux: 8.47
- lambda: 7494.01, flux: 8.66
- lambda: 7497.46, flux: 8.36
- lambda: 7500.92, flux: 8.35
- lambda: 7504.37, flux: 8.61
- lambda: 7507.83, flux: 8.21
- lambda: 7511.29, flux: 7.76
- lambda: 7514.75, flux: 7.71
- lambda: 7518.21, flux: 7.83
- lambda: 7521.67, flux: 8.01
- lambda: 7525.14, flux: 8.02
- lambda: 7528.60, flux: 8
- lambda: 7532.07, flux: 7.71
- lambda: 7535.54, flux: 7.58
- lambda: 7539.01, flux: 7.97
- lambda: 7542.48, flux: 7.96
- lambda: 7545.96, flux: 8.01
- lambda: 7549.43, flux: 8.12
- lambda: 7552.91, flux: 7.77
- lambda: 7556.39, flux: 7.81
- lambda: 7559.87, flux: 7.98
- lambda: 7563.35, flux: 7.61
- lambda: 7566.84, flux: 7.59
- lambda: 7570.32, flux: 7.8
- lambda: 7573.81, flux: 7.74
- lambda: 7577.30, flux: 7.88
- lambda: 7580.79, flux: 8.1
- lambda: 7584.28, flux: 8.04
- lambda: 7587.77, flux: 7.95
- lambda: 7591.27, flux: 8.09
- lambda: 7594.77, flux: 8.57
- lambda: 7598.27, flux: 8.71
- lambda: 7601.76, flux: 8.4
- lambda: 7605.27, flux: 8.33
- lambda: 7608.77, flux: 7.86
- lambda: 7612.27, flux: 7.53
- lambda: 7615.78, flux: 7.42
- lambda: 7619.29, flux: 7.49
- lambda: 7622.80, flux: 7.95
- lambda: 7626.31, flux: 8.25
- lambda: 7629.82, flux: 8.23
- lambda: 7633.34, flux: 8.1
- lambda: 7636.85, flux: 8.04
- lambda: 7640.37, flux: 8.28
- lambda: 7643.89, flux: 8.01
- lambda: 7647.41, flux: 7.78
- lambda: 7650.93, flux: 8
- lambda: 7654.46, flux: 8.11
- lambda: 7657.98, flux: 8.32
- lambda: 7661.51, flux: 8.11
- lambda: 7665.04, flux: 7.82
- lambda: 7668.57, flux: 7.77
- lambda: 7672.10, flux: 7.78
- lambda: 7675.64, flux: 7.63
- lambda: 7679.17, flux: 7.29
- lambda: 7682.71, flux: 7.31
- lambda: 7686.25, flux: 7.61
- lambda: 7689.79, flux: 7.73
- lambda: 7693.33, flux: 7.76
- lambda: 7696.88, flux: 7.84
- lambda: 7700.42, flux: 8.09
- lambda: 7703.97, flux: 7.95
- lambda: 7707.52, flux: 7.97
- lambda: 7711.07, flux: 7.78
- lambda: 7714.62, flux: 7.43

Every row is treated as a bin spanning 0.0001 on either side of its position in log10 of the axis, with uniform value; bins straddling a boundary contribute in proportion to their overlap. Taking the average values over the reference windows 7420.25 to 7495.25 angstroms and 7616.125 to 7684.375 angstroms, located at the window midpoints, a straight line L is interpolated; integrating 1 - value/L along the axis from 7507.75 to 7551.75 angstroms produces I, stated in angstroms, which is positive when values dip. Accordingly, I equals 0.6 angstroms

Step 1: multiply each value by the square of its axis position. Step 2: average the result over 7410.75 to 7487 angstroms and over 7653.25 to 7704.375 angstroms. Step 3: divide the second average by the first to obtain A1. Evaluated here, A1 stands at 1.03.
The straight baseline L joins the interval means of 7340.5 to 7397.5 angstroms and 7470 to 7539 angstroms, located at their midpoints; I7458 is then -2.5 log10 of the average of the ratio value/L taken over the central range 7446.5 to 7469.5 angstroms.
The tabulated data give 0.02 mag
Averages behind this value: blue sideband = 8.4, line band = 8.03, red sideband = 8.08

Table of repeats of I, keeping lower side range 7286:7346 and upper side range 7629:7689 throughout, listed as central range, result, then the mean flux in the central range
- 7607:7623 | 0.6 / 7.62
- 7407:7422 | 0.2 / 8.08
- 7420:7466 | 0.9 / 8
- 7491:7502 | -0.5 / 8.46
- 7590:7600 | -0.6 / 8.47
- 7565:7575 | 0.4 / 7.7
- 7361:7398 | -0.2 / 8.28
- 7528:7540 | 0.4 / 7.79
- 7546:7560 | 0.2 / 7.93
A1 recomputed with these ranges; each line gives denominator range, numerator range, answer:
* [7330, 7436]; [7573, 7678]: 1.03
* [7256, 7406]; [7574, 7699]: 1.03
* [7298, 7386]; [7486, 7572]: 1.01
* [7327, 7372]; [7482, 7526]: 1.00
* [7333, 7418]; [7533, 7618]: 1.00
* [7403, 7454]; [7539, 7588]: 1.01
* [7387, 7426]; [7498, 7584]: 1.00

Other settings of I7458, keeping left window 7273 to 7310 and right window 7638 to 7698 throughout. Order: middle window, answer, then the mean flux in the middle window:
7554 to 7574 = 0.03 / 7.76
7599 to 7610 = -0.05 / 8.26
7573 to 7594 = -0.01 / 8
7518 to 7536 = 0.02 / 7.88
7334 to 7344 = -0.04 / 8.61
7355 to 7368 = -0.01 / 8.34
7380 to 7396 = -0.01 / 8.33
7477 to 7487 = 0.02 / 7.97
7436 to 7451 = 0.03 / 7.97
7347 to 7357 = -0.04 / 8.62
